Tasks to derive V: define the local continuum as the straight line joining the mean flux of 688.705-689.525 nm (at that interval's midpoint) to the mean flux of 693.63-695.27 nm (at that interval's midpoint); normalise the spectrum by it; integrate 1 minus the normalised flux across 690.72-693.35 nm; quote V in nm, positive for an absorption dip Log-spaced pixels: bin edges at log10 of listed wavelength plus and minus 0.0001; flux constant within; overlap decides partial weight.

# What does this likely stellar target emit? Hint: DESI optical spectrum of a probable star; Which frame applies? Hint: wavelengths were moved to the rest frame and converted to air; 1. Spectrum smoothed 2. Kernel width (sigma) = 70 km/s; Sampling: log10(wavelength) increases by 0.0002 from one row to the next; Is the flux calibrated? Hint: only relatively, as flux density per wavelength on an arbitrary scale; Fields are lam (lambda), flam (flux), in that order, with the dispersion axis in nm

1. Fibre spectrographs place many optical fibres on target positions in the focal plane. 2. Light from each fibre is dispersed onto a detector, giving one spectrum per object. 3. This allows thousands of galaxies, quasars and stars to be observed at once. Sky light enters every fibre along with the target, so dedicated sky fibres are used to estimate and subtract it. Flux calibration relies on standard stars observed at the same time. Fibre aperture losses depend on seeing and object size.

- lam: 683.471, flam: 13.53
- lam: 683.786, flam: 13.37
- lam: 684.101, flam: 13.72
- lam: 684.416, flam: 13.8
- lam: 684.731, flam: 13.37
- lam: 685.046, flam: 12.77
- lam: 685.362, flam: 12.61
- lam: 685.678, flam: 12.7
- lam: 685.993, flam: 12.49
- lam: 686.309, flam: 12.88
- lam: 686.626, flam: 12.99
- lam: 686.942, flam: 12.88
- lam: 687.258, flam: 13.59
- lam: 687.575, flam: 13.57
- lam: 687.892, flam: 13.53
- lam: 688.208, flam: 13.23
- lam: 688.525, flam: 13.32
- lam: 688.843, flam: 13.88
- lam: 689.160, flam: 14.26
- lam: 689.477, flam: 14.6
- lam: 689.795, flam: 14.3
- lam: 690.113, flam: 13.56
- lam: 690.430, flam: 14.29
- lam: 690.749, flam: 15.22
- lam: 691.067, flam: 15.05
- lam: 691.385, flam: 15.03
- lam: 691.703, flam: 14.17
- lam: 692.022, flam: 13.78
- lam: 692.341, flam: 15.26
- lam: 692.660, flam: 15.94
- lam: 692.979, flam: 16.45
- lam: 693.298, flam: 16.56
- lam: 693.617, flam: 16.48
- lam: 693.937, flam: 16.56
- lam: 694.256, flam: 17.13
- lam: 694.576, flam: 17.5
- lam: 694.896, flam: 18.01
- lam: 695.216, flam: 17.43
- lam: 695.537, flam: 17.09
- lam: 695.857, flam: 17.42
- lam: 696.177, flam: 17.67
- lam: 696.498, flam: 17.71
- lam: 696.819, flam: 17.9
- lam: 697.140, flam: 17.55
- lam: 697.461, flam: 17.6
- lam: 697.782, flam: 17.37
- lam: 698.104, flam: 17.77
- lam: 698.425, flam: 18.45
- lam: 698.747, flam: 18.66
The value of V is 0.11 nm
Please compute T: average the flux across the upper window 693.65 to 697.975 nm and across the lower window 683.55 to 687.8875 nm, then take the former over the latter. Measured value 1.32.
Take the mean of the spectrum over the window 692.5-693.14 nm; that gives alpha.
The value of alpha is 16.2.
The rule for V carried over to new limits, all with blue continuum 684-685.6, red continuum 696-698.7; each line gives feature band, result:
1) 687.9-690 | 0.12 nm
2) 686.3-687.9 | 0.09 nm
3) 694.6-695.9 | -0.04 nm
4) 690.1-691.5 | 0.06 nm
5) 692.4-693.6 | 0.00 nm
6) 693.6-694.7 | -0.02 nm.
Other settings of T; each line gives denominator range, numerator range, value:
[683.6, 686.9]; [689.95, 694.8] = 1.19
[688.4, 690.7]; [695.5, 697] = 1.25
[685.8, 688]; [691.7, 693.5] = 1.18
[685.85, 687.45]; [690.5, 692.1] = 1.13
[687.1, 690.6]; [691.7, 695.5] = 1.18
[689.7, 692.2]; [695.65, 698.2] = 1.22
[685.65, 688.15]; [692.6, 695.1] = 1.29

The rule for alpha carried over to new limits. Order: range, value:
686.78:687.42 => 13.2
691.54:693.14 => 15.1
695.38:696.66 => 17.5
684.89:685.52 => 12.7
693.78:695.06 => 17.3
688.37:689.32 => 13.8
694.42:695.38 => 17.6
